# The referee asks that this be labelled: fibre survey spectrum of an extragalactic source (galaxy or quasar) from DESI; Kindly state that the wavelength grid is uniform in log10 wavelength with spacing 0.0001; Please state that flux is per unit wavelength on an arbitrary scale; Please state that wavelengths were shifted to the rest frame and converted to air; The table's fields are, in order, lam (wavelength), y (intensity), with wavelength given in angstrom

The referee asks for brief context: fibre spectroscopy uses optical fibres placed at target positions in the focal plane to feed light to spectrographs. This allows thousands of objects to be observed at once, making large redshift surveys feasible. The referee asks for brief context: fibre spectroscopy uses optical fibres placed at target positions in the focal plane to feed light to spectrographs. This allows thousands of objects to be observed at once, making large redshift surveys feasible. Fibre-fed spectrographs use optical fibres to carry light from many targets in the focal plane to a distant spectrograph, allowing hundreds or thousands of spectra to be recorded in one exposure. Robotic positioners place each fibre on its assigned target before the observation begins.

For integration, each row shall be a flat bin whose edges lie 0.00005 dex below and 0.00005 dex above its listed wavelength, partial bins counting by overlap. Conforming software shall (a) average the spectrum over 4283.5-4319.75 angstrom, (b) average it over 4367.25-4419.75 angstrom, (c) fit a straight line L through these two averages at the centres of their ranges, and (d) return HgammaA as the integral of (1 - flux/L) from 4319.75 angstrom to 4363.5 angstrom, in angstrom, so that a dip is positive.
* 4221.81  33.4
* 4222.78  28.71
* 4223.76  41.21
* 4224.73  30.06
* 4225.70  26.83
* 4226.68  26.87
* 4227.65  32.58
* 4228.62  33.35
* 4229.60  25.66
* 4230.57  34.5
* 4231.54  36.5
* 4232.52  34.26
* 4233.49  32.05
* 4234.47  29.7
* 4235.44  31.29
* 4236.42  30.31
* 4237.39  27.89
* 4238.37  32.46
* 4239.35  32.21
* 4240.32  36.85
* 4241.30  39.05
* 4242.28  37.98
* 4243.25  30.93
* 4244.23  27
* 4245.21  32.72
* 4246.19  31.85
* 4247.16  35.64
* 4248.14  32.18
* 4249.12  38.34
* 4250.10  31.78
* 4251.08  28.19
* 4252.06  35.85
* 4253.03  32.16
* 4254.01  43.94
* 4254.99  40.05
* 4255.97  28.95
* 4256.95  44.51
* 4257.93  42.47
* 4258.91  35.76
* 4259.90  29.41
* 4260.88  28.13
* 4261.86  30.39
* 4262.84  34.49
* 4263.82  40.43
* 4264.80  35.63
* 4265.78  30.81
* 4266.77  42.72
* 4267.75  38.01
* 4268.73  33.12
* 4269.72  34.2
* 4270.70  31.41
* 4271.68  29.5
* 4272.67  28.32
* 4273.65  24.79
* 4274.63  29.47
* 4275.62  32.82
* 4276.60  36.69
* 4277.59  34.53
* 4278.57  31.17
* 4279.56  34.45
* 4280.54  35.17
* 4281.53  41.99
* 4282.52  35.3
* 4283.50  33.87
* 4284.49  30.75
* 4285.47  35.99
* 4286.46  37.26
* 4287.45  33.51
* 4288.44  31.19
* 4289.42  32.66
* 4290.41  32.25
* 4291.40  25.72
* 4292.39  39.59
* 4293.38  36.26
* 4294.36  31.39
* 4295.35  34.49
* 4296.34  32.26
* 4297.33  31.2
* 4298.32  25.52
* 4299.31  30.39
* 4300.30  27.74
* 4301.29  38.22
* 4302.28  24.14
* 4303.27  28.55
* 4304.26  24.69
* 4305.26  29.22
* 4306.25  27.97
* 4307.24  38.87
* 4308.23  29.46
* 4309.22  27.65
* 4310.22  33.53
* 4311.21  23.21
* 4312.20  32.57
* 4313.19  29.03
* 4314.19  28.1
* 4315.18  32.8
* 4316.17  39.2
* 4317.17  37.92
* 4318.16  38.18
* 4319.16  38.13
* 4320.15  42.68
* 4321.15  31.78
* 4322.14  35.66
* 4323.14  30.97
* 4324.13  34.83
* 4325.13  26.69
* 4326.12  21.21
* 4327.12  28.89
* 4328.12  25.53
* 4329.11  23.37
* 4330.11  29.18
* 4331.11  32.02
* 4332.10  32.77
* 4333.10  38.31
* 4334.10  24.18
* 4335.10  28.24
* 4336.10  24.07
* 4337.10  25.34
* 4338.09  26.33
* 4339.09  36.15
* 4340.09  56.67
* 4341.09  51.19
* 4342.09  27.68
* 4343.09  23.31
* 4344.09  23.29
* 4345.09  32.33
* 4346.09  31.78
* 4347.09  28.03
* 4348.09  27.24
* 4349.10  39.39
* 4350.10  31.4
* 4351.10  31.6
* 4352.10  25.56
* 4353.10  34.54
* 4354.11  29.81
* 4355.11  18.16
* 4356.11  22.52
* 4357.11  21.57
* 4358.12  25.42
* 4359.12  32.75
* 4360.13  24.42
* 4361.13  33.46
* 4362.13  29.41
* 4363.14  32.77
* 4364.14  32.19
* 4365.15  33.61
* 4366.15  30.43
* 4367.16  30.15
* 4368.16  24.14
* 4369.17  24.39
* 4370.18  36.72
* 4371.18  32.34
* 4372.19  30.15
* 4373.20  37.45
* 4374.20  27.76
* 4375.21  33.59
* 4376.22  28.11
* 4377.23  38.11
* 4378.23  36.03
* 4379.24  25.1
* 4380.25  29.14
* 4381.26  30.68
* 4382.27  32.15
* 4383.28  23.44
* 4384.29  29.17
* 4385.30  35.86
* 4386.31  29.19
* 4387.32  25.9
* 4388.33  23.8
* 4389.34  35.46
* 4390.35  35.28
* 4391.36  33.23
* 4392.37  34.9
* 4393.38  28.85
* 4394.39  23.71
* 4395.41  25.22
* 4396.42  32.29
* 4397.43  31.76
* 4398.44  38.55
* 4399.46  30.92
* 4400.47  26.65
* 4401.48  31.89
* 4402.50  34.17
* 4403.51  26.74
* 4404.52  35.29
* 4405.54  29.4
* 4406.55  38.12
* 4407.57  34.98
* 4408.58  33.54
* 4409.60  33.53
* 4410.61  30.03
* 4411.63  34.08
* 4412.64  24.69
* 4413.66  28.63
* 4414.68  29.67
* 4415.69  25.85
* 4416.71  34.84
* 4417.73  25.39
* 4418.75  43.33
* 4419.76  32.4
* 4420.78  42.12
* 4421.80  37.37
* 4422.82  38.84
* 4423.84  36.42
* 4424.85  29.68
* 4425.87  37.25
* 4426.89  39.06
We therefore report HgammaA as 1.9 angstrom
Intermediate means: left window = 32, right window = 31.1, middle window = 30.2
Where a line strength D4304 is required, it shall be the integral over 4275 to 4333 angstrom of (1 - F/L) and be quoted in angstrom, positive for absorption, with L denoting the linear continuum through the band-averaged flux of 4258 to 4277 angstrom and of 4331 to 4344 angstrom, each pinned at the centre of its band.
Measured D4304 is 1.2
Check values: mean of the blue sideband 33.1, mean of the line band 32.1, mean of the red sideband 32.5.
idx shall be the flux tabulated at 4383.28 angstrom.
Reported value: 23.44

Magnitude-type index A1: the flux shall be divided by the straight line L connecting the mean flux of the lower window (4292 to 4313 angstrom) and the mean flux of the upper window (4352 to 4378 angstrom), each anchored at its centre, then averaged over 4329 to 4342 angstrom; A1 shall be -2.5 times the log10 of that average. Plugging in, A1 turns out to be -0.10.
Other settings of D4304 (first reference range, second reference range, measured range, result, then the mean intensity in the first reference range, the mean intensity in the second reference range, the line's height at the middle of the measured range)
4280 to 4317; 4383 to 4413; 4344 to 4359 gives 1.48 angstrom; 32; 31.1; 31.5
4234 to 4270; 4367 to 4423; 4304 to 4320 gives 0.40 angstrom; 34.3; 31.5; 33.1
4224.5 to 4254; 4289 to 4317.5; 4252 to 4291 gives -3.09 angstrom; 32.5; 31.1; 31.8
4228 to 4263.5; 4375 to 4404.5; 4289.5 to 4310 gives 1.06 angstrom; 33.6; 30.7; 32.5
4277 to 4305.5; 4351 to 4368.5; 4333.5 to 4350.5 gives -1.23 angstrom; 32.4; 28.5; 29.5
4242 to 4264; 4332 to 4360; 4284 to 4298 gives -0.17 angstrom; 34.4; 30.2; 32.7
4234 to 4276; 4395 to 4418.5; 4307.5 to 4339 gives 1.67 angstrom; 33.6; 31.3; 32.6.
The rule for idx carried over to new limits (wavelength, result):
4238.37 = 32.46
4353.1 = 34.54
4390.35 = 35.28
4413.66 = 28.63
